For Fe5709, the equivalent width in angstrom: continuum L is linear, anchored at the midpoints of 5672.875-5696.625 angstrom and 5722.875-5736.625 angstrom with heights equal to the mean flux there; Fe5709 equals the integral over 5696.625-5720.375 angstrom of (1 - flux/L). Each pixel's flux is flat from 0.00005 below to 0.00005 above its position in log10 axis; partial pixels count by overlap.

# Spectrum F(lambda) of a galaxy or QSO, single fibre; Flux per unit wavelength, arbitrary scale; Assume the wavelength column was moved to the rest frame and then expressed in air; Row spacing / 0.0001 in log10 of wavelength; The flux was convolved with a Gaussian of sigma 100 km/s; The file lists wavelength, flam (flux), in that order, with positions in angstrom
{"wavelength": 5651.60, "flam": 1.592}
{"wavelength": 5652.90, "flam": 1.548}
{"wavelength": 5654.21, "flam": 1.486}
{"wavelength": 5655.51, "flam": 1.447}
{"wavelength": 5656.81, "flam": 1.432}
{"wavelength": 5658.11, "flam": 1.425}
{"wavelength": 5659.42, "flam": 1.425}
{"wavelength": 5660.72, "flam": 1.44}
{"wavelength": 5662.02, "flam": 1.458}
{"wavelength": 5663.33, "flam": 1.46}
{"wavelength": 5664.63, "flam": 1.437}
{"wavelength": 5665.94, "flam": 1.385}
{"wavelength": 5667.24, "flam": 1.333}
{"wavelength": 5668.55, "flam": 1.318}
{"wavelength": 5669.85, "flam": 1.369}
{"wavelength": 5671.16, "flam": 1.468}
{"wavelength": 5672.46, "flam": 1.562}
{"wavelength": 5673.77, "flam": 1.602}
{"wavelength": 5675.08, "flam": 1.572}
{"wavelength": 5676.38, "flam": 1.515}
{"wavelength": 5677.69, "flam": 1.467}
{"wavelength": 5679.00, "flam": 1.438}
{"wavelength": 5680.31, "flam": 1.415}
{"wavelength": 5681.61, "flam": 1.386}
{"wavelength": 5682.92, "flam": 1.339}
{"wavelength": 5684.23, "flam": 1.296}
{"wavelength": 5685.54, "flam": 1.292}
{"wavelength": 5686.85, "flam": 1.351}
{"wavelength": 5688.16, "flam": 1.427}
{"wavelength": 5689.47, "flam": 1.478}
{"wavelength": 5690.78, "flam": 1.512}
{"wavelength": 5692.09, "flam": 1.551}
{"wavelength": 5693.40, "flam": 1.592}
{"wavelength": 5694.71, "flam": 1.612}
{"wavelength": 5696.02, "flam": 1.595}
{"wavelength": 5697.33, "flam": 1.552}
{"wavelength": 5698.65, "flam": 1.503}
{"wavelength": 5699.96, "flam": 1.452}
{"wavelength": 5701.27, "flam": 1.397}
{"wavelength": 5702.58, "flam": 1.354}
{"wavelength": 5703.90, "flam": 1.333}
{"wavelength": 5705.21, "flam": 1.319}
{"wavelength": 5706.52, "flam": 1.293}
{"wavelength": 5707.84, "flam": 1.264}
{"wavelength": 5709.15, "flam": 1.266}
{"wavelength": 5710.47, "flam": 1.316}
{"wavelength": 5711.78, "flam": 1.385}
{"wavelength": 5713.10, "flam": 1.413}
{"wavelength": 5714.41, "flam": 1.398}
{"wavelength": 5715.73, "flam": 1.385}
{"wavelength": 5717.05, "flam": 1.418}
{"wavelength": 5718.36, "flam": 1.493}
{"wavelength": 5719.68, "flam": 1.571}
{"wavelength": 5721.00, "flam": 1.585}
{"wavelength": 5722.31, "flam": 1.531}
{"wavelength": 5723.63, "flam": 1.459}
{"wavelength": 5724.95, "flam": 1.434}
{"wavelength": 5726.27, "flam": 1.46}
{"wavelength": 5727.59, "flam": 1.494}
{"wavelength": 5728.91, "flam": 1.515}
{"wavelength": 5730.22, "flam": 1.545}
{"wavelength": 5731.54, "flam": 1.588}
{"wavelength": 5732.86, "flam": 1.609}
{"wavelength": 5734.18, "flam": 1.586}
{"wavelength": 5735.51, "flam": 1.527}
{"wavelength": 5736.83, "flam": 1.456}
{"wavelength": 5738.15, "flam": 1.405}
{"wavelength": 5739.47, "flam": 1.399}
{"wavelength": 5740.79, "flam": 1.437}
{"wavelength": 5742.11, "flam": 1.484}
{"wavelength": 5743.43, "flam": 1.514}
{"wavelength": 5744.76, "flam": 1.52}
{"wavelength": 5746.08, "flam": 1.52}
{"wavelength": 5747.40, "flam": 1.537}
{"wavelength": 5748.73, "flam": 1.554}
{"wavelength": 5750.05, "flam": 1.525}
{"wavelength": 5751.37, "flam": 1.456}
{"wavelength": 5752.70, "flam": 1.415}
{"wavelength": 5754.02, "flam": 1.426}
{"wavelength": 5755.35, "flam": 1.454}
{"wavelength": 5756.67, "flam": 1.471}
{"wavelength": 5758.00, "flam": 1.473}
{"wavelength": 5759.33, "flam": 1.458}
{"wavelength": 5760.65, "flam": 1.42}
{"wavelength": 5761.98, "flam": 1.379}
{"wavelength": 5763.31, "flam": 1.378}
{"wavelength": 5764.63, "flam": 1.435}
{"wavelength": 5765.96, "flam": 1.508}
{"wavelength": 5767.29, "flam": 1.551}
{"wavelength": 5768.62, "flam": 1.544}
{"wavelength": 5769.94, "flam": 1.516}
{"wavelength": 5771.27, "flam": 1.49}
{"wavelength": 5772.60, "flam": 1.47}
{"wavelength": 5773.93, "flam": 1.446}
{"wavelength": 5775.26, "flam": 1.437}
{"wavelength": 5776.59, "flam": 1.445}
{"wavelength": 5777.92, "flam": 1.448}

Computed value 1.6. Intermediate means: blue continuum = 1.47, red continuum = 1.52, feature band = 1.4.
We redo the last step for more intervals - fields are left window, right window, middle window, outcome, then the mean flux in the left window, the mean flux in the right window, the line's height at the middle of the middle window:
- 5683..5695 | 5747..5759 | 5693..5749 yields -0.2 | 1.45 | 1.48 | 1.46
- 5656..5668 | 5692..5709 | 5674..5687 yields 0.1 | 1.42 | 1.44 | 1.43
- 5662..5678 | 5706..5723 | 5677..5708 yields 0.1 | 1.46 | 1.41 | 1.43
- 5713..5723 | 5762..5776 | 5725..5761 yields -0.4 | 1.48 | 1.47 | 1.48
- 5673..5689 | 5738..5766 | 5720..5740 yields -0.8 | 1.43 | 1.46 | 1.45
